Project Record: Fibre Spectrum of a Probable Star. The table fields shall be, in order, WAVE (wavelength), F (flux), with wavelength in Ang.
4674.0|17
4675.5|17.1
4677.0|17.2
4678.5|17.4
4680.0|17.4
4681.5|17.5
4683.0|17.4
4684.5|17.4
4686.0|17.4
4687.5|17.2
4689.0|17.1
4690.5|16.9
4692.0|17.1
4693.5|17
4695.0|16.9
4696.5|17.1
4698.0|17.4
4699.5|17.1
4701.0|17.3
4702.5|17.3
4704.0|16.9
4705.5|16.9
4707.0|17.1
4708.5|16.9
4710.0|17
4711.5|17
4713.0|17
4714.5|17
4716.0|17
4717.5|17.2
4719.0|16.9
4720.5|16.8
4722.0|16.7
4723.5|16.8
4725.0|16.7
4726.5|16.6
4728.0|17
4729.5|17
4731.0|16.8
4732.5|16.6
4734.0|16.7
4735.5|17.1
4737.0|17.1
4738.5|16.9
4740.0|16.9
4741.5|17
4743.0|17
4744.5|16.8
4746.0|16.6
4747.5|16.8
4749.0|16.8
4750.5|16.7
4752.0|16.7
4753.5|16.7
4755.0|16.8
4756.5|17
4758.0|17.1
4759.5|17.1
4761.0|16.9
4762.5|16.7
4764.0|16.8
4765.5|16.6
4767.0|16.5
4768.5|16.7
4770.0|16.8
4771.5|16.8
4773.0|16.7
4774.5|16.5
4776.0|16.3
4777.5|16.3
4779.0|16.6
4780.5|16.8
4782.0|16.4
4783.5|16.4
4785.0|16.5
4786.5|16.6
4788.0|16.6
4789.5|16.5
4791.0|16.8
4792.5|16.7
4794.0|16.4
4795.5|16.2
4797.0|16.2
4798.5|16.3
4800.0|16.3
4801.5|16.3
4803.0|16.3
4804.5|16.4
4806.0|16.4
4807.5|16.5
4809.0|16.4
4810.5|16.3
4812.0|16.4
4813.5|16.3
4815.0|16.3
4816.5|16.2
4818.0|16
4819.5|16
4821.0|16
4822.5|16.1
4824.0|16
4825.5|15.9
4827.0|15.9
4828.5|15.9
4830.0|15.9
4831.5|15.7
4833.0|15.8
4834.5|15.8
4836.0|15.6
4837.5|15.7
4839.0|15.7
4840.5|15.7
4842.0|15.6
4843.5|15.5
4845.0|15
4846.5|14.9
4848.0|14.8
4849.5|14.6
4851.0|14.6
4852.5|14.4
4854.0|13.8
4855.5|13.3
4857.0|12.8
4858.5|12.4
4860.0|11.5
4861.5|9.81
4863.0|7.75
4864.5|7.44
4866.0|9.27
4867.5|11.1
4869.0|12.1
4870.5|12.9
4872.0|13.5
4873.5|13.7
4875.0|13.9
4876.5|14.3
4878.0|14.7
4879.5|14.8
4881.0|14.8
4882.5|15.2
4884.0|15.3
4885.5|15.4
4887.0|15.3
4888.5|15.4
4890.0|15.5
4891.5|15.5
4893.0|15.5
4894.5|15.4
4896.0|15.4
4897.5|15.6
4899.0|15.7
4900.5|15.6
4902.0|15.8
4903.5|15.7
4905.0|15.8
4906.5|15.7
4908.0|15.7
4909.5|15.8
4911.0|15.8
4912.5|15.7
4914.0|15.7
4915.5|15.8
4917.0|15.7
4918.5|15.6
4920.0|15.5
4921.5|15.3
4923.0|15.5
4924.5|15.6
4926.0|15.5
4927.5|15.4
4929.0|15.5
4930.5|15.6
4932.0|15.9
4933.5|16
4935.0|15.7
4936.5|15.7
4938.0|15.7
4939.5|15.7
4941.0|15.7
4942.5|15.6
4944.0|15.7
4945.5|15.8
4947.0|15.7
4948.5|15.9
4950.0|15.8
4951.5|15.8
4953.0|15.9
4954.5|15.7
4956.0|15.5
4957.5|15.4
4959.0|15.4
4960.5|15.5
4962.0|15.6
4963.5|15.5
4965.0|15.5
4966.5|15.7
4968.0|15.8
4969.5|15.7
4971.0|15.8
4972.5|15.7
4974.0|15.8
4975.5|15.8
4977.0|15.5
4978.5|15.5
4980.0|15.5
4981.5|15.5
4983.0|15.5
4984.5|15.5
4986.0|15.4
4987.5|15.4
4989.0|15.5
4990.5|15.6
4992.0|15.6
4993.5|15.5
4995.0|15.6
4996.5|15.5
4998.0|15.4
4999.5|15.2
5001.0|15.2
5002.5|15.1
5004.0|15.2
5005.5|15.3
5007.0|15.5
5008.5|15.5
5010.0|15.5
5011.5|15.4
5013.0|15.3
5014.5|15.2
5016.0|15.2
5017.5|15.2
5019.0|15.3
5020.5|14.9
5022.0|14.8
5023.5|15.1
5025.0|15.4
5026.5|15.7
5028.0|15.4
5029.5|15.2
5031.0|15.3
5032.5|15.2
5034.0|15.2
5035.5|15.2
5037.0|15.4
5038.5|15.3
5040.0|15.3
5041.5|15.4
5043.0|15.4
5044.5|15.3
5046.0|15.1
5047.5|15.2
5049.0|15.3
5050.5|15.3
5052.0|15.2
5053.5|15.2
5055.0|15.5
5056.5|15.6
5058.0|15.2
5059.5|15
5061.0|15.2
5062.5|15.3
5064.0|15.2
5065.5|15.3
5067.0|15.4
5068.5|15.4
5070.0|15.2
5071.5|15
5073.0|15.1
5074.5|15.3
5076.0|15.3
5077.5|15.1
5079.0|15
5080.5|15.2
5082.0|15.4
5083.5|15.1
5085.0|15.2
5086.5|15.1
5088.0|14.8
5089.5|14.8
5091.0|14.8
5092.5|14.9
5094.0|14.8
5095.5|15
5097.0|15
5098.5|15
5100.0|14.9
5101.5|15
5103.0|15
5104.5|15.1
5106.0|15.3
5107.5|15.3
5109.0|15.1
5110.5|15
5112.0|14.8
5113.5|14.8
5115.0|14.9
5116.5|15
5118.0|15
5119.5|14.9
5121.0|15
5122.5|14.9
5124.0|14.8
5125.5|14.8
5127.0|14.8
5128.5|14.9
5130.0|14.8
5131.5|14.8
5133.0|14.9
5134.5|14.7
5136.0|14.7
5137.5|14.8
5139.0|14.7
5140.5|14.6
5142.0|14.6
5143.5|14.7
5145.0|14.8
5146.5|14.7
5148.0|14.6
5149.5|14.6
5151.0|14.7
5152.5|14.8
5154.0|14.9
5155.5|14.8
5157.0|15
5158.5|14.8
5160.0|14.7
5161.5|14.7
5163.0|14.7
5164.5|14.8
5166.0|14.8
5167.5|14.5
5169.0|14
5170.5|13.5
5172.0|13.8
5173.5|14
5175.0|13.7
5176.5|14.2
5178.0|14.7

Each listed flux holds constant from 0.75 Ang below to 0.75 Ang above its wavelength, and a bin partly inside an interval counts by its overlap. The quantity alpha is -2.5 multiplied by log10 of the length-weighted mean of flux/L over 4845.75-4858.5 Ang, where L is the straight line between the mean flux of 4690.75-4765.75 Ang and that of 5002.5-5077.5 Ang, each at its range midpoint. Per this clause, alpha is 0.16 mag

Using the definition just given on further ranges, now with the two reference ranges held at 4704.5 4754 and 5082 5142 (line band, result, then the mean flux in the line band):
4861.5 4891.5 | 0.21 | 13.3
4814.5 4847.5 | 0.04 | 15.8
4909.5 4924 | 0.02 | 15.6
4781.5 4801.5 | 0.01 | 16.4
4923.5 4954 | 0.01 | 15.7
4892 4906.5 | 0.03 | 15.6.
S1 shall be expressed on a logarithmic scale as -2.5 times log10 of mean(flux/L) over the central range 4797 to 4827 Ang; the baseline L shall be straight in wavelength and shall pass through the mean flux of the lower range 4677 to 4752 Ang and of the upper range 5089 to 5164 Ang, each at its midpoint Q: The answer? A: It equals 0.02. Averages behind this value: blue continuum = 17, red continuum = 14.9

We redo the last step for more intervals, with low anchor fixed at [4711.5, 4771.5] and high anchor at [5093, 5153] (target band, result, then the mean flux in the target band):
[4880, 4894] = 0.05 mag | 15.3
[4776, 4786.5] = 0.01 mag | 16.5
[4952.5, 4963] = 0.01 mag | 15.6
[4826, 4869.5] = 0.18 mag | 13.8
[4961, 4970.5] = 0.00 mag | 15.6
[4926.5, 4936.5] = 0.01 mag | 15.7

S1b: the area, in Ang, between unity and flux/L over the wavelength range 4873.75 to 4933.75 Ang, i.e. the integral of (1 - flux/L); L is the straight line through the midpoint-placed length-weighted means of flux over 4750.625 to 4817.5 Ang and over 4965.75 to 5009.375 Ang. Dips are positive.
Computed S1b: 1.9 Ang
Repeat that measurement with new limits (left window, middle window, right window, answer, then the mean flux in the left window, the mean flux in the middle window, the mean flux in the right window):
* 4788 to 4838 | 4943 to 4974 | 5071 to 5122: -0.17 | 16.2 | 15.7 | 15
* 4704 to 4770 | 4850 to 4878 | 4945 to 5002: 6.82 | 16.9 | 12.2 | 15.6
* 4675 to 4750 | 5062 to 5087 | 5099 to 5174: -0.20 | 17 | 15.2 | 14.8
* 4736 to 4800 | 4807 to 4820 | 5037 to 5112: 0.15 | 16.7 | 16.3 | 15.2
